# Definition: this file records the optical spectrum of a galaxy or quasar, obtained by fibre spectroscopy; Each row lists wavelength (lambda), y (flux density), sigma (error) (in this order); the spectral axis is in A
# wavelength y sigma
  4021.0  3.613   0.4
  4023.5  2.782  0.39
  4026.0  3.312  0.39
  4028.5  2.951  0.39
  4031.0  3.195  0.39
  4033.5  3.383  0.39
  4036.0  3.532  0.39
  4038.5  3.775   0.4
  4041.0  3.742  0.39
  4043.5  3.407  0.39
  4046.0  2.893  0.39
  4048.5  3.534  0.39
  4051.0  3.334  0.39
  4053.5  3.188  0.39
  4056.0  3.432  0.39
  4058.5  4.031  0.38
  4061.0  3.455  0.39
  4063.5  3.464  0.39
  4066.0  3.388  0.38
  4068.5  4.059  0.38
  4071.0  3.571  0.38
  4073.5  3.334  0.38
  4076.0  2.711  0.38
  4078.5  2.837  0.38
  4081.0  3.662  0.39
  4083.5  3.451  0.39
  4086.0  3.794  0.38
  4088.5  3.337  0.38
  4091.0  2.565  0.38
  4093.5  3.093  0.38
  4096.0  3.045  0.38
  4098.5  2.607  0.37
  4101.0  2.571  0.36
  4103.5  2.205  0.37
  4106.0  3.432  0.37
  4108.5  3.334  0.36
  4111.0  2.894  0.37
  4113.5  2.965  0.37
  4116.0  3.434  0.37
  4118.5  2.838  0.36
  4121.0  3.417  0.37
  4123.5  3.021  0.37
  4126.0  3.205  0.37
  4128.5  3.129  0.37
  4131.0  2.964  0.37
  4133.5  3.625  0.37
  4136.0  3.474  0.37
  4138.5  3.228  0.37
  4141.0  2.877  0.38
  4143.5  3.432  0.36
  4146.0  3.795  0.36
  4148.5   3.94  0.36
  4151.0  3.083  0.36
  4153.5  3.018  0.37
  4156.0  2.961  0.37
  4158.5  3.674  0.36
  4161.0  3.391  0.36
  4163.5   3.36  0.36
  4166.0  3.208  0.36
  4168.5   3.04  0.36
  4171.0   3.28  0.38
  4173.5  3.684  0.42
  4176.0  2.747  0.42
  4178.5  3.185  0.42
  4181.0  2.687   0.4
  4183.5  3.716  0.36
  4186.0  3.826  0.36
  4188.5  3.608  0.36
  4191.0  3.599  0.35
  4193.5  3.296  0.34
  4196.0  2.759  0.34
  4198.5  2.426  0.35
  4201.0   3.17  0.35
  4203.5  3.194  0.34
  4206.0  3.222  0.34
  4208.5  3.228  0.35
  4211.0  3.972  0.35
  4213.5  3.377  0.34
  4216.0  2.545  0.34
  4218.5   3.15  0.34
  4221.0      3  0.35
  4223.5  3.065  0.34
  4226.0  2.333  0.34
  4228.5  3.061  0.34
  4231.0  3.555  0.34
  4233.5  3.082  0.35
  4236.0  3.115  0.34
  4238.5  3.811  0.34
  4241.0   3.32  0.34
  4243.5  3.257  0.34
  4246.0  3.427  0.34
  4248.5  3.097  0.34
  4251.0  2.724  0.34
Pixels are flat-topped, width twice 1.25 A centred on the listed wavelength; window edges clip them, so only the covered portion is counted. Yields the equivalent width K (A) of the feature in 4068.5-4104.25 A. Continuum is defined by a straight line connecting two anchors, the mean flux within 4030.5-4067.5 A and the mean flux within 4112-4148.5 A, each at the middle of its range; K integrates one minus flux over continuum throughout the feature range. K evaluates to 2.9 A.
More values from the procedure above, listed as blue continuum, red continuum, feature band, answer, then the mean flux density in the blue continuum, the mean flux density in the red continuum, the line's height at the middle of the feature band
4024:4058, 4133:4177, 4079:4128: 3.6 A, 3.36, 3.32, 3.34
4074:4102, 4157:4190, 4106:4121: 0.0 A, 3.07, 3.34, 3.15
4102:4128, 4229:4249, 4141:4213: -2.2 A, 3.07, 3.33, 3.2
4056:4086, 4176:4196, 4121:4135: 0.8 A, 3.46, 3.33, 3.4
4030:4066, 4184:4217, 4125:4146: 0.4 A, 3.45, 3.26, 3.34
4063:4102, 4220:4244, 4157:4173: -0.8 A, 3.22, 3.16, 3.18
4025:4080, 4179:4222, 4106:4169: 0.7 A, 3.39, 3.22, 3.29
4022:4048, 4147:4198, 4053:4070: -1.5 A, 3.31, 3.29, 3.3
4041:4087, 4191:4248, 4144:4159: -0.6 A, 3.43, 3.16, 3.28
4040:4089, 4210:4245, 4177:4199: -0.1 A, 3.43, 3.18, 3.24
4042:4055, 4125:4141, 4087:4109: 2.4 A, 3.28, 3.24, 3.26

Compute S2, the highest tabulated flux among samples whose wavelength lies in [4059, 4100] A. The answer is 4.059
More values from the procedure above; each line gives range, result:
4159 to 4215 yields 3.972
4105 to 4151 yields 3.94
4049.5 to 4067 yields 4.031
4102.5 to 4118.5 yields 3.434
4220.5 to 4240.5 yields 3.811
